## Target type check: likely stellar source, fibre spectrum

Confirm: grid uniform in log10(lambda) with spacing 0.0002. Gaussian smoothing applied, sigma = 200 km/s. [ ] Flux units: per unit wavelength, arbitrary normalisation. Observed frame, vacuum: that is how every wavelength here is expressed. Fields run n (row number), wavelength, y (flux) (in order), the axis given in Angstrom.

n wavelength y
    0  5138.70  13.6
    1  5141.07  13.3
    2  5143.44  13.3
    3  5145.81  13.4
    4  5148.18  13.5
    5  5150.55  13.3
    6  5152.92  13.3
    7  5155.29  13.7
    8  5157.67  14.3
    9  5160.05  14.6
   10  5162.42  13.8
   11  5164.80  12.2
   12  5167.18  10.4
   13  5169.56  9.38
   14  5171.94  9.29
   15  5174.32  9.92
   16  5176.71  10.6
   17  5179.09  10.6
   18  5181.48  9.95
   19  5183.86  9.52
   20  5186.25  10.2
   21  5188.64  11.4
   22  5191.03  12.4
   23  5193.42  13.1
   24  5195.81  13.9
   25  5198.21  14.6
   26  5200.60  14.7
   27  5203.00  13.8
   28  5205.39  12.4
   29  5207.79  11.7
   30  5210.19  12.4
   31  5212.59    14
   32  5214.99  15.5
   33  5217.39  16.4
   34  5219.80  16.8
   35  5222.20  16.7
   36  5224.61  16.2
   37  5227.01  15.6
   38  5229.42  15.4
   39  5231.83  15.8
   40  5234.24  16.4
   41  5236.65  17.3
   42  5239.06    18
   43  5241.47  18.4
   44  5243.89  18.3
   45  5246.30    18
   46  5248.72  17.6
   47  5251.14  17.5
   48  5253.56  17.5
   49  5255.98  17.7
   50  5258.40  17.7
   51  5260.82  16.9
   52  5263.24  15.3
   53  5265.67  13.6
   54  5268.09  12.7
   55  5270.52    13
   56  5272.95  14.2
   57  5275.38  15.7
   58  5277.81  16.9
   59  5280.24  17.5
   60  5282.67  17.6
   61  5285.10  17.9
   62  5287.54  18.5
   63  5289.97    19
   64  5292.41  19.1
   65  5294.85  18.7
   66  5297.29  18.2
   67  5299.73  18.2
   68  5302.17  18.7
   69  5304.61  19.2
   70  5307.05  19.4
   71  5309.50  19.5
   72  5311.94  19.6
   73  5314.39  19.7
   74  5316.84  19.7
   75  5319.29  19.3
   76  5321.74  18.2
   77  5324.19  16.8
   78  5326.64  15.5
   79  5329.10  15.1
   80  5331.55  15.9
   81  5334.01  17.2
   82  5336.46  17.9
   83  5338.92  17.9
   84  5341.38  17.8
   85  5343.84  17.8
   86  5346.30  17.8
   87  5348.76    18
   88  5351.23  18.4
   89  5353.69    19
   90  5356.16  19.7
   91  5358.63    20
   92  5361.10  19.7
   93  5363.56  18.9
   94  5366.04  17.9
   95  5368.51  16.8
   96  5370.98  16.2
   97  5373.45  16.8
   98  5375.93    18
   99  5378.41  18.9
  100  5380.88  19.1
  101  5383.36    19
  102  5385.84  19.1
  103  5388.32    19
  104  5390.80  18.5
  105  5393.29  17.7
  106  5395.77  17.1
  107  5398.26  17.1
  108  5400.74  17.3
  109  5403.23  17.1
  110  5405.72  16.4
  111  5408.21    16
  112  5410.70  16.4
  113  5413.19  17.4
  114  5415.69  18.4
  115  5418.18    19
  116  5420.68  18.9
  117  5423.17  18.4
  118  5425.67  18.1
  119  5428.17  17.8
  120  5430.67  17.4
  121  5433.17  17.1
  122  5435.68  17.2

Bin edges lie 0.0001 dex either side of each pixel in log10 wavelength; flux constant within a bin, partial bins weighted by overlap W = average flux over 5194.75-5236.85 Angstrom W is 14.9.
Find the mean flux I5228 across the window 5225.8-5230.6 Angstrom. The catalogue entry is 15.5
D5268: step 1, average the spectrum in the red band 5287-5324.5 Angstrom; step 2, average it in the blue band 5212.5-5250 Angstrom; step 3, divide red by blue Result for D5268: 1.13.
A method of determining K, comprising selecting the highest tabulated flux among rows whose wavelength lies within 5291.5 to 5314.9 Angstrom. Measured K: 19.7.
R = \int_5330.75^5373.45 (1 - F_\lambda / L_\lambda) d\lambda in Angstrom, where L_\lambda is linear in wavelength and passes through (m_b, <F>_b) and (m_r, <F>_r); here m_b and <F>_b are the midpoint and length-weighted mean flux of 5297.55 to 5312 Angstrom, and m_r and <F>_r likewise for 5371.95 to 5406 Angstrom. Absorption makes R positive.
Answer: 0.9 Angstrom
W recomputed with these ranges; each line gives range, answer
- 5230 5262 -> 17.4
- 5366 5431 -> 17.8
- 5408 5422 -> 17.8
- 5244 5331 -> 17.4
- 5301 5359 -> 18.2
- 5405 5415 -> 16.7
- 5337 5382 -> 18.3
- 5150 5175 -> 12.2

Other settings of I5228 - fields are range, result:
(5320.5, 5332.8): 16.3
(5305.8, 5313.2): 19.5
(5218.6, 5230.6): 16.1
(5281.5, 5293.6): 18.4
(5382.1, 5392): 18.9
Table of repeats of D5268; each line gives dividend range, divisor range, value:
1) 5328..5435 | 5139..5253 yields 1.28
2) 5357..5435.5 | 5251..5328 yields 1.03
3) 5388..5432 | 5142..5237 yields 1.33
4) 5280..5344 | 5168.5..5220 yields 1.47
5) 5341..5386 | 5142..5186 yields 1.54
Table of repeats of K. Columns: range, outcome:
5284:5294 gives 19.1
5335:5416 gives 20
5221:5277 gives 18.4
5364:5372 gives 17.9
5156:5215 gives 15.5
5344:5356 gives 19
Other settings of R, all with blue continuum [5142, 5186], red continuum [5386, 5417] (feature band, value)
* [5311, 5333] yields -3.0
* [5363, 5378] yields -0.7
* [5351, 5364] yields -2.4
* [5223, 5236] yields -2.4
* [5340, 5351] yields -1.2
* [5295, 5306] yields -2.6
